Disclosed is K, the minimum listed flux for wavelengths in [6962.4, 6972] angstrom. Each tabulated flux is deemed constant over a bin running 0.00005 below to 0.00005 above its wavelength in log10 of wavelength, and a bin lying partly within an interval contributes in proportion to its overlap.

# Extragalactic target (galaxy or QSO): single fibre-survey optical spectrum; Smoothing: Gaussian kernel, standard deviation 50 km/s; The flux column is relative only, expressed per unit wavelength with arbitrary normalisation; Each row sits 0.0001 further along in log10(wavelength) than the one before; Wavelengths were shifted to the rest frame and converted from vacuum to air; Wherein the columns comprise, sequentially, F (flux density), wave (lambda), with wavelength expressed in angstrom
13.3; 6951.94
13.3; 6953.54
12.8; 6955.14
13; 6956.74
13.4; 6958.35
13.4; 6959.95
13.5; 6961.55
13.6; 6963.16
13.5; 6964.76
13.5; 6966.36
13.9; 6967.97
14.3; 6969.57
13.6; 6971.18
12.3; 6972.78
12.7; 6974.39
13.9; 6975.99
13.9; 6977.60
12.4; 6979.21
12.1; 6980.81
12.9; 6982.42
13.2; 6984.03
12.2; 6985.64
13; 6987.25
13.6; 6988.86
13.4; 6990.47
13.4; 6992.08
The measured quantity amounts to 13.5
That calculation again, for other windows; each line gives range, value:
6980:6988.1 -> 12.1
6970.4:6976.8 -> 12.3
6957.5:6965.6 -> 13.4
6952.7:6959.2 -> 12.8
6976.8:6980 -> 12.4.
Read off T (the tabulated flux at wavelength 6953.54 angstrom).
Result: 13.3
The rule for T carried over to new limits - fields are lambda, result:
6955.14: 12.8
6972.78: 12.3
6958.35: 13.4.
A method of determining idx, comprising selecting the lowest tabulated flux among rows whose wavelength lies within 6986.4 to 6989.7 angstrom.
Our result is 13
